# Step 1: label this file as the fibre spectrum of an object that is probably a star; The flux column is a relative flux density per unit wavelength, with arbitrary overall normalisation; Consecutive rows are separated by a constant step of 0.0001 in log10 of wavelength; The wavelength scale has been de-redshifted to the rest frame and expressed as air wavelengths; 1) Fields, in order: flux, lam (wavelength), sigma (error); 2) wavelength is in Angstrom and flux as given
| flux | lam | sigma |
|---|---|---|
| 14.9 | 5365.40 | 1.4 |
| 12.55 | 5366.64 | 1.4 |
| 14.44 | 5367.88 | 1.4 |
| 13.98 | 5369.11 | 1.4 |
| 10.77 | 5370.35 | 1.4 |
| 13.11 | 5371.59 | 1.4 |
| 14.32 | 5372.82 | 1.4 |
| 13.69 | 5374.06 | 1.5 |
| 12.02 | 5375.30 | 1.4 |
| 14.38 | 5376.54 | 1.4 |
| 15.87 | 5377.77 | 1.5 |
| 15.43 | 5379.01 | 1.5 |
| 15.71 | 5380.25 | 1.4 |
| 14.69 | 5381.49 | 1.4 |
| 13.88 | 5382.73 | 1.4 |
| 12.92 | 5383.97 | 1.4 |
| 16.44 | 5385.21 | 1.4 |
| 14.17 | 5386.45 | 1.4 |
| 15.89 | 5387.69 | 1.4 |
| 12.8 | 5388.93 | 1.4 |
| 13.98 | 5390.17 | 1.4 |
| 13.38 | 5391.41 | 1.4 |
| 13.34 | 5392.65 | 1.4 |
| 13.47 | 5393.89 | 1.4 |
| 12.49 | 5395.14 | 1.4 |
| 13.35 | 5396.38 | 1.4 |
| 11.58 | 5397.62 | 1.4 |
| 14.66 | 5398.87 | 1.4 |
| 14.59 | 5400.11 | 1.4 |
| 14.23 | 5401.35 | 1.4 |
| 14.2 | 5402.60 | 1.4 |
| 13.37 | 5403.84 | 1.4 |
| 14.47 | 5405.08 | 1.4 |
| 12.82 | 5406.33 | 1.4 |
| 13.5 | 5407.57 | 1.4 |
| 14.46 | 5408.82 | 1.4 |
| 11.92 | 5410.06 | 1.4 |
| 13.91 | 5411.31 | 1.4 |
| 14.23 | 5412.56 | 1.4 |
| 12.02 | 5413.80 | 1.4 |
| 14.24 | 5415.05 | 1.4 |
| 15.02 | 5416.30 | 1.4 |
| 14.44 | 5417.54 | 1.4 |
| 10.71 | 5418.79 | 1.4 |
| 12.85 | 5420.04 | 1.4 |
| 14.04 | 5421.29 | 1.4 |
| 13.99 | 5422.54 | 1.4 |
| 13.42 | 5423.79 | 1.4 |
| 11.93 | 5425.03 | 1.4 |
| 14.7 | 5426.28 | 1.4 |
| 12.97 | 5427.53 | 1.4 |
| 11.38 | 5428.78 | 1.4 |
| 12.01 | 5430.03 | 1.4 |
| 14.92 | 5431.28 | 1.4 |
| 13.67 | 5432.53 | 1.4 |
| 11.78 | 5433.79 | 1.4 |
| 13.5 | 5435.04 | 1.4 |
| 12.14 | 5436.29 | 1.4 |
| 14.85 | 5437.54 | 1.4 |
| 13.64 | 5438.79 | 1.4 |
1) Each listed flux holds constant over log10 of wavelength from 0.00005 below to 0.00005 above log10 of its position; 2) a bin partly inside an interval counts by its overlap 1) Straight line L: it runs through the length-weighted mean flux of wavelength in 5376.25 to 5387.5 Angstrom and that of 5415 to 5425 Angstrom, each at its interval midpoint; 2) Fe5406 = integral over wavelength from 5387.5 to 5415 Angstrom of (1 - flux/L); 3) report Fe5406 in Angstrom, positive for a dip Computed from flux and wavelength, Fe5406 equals 1.2 Angstrom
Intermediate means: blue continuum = 14.9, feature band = 13.6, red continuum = 13.5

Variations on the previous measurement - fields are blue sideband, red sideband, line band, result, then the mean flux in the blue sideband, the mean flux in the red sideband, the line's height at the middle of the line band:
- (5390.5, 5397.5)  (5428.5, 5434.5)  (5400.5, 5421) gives -0.87 Angstrom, 13.1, 12.8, 13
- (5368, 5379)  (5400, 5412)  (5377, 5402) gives -0.83 Angstrom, 13.7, 13.7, 13.7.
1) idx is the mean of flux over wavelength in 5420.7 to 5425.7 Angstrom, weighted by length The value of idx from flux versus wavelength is 13.4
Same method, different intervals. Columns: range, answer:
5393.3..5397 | 13.1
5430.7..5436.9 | 13.2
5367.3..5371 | 13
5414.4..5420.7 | 13.4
